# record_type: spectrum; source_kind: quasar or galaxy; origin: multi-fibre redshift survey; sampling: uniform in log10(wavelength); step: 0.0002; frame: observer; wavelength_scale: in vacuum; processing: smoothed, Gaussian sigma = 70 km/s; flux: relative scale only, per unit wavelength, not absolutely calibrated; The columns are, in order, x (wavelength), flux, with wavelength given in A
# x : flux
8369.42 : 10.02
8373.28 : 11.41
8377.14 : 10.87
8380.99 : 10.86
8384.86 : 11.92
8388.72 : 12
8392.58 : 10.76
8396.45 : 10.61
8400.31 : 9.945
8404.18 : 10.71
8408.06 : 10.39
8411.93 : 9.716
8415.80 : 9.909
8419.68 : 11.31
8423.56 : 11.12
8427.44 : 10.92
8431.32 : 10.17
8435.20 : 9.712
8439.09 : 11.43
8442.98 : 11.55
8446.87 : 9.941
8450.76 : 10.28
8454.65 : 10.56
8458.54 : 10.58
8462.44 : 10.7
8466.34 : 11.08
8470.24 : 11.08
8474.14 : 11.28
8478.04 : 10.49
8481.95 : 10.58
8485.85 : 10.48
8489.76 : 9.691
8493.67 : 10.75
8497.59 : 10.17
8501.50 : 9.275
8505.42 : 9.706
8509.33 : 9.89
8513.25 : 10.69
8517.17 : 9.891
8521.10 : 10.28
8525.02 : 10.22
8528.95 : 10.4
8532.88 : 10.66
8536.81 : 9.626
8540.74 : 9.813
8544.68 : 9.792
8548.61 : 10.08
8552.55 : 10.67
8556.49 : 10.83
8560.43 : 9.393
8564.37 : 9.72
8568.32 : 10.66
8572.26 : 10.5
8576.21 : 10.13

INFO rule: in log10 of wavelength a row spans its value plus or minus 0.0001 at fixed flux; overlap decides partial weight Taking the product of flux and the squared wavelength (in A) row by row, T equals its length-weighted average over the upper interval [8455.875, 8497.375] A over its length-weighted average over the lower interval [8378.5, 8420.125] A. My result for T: 1.0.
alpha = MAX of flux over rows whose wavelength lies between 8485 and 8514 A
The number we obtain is 10.75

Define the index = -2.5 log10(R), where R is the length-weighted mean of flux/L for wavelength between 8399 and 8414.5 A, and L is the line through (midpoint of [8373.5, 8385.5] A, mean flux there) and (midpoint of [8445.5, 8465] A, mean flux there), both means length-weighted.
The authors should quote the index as 0.07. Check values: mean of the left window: 11.2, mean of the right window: 10.4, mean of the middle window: 10.2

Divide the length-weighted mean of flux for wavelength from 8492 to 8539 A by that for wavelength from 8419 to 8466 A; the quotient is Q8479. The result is 0.95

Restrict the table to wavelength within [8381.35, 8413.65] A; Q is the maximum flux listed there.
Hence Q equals 12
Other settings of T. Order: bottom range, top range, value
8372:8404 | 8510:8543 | 0.95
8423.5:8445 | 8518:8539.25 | 0.97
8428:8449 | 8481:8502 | 0.98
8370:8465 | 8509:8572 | 0.98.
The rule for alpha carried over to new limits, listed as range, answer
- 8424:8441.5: 11.43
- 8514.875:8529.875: 10.4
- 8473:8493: 11.28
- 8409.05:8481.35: 11.55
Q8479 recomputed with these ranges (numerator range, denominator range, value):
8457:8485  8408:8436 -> 1.04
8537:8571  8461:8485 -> 0.93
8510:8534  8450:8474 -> 0.96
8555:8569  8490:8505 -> 1.01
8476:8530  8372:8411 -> 0.93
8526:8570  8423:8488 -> 0.95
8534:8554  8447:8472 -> 0.94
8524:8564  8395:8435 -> 0.97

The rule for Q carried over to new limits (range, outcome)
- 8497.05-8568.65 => 10.83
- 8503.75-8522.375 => 10.69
